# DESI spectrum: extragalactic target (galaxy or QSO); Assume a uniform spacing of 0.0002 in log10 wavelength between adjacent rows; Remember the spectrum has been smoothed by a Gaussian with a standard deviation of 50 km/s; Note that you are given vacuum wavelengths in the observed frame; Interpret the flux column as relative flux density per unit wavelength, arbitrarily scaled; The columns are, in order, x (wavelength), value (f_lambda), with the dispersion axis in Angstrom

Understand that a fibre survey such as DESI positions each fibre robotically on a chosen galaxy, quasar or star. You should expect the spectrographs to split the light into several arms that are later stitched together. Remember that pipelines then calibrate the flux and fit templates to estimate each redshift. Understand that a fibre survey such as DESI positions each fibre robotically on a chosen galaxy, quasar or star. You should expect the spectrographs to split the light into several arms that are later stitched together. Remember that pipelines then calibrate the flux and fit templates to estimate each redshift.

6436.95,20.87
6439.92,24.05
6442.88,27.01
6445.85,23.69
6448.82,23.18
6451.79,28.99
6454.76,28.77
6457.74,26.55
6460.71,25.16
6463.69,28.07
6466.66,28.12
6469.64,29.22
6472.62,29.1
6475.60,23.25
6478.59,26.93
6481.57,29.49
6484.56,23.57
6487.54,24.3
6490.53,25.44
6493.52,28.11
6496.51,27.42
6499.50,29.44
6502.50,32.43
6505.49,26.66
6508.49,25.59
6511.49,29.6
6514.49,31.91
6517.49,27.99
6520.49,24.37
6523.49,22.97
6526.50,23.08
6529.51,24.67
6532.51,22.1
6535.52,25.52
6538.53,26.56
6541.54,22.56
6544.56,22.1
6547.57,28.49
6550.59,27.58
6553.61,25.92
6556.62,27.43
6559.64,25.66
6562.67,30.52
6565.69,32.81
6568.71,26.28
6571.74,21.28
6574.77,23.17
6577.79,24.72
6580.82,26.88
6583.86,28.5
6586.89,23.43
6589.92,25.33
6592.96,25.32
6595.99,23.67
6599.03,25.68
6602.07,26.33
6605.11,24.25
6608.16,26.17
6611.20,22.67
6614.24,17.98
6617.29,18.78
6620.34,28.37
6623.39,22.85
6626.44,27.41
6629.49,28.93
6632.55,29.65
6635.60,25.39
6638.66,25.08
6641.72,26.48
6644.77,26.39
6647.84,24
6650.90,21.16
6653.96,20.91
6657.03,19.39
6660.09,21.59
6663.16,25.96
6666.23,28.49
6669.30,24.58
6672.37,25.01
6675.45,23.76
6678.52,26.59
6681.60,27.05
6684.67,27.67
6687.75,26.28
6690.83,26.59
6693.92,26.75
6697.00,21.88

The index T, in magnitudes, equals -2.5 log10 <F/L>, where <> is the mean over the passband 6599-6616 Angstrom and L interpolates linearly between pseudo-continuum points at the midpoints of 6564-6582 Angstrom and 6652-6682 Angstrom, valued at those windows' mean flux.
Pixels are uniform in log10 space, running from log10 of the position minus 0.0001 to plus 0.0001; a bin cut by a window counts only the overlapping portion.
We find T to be 0.07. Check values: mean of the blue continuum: 25.9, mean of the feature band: 23.6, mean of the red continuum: 24.2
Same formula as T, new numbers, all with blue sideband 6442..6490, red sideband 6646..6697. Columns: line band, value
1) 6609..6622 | 0.14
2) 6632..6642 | -0.06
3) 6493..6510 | -0.08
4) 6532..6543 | 0.07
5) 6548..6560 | -0.05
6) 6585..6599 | 0.03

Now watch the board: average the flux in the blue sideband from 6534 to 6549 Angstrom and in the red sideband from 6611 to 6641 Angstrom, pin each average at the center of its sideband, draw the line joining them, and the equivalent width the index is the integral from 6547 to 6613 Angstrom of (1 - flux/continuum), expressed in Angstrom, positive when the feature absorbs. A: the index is -2.61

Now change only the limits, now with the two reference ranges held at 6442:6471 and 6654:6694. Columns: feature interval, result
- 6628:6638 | -0.9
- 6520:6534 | 1.6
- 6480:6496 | 0.2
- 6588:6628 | 2.3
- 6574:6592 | 0.3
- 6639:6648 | -0.1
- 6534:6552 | 0.5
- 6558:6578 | -0.4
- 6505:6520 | -1.0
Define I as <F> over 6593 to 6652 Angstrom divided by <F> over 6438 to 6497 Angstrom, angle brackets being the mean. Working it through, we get 0.94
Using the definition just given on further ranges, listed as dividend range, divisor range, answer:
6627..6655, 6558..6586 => 0.96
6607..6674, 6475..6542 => 0.93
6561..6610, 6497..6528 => 0.94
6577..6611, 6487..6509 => 0.92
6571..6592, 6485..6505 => 0.90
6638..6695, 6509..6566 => 0.95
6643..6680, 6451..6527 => 0.88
